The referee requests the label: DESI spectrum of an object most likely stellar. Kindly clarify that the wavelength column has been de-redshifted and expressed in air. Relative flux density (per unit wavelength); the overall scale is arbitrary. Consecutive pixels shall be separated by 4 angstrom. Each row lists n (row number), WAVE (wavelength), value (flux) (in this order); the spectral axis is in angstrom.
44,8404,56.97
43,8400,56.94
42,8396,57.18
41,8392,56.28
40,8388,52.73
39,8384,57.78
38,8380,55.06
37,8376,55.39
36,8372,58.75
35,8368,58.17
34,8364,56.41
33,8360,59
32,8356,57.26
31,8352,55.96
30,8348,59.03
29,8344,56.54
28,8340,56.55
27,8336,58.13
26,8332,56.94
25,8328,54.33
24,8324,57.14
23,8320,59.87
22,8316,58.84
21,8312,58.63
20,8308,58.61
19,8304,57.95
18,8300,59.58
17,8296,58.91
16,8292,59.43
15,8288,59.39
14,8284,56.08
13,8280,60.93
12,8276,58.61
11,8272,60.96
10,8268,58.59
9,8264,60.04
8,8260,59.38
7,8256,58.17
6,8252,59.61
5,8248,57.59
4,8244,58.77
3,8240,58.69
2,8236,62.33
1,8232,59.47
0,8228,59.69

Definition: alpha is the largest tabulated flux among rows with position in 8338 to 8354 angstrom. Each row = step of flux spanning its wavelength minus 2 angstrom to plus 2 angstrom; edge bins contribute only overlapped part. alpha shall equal 59.03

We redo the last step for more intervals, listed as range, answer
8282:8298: 59.43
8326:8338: 58.13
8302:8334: 59.87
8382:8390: 57.78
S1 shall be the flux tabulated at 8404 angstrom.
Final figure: 56.97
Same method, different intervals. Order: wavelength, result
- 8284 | 56.08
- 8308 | 58.61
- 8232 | 59.47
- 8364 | 56.41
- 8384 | 57.78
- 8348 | 59.03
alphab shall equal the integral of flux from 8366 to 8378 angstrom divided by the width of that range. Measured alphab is 57.4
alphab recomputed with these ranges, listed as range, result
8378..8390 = 55.2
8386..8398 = 55.4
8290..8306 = 59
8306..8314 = 58.6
